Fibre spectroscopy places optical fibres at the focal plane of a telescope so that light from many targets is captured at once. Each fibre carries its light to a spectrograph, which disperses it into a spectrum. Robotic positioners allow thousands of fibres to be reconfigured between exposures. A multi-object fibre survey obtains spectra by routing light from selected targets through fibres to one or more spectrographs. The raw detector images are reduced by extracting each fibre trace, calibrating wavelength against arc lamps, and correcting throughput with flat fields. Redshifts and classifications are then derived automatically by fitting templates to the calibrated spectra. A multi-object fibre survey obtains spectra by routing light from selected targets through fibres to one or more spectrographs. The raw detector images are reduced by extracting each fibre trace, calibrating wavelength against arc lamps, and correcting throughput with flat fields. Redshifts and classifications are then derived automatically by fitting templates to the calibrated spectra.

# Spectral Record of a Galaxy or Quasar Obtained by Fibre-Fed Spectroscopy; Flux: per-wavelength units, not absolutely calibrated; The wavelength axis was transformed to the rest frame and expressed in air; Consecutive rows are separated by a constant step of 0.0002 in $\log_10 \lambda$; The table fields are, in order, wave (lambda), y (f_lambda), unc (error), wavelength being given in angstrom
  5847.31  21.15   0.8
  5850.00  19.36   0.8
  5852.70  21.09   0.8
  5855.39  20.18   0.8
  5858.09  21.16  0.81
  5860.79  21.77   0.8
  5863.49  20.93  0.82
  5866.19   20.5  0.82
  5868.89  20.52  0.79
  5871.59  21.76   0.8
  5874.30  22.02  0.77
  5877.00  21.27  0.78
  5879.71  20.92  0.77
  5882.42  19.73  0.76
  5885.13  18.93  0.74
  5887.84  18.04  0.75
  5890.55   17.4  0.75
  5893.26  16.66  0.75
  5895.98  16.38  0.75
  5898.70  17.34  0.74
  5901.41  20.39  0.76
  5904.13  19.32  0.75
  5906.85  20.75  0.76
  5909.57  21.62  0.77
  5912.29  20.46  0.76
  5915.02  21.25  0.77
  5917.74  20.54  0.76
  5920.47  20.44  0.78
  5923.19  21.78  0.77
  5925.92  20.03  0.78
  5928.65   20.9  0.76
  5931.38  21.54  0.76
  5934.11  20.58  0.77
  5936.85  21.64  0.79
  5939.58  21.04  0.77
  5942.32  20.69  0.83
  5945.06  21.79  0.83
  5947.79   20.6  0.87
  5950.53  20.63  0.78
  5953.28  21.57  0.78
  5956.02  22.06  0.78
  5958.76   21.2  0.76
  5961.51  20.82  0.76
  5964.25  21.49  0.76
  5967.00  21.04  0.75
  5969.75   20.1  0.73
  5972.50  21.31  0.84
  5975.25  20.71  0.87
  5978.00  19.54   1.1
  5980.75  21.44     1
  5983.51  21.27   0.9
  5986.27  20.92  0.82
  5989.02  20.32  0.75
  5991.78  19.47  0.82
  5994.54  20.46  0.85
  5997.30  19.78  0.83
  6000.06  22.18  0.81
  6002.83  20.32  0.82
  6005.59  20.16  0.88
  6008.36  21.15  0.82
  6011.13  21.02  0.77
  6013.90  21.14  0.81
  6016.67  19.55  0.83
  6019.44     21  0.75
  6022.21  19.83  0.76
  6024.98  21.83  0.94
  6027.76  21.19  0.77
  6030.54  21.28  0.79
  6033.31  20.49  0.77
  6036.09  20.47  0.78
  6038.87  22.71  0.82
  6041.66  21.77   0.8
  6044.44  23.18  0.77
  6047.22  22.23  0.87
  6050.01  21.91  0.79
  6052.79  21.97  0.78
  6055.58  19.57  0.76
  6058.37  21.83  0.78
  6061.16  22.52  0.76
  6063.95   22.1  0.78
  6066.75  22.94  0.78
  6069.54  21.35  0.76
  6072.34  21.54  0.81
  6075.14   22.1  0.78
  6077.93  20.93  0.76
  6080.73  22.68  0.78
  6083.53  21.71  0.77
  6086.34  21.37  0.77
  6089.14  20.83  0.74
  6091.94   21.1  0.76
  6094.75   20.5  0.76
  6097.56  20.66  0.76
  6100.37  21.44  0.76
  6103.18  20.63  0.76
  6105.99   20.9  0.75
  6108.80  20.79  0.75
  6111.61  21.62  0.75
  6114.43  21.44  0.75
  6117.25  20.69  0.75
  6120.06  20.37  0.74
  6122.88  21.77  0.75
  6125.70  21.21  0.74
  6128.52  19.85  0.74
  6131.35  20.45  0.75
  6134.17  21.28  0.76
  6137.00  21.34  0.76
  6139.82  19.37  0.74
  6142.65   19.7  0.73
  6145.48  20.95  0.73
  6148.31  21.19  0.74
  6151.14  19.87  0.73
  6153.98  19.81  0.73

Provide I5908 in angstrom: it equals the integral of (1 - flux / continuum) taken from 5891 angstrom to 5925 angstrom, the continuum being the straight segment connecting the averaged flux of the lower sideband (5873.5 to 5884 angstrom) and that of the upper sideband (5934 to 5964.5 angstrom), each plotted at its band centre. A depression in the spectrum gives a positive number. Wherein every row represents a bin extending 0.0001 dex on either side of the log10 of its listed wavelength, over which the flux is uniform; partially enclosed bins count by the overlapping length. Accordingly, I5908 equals 2.15 angstrom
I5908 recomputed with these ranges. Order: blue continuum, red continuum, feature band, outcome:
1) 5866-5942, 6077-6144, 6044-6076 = -1.8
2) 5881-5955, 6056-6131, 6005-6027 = 0.0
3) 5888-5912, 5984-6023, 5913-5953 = -3.4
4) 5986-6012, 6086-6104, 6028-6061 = -1.4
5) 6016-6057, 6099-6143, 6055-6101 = -1.0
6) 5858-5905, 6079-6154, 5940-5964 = -1.4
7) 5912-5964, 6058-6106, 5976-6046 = 1.3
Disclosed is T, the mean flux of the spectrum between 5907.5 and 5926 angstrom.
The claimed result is 20.9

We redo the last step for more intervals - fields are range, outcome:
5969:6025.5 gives 20.6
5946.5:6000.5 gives 20.8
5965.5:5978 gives 20.7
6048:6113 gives 21.4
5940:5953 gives 21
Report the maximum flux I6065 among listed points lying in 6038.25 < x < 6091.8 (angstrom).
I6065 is 23.18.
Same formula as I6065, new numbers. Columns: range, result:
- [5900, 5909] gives 20.75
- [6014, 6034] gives 21.83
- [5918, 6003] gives 22.18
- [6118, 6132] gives 21.77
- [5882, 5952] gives 21.79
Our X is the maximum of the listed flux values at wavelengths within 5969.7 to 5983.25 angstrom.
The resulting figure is 21.44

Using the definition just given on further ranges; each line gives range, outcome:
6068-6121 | 22.68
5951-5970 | 22.06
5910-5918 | 21.25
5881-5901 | 19.73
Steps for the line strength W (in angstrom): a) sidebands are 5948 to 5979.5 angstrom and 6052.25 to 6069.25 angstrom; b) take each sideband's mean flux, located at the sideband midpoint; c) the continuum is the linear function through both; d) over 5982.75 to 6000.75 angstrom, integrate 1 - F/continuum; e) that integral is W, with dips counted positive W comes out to 0.54 angstrom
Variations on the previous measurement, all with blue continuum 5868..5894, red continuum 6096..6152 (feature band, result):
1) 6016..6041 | -0.74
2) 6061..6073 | -0.89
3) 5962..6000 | -0.88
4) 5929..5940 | -0.65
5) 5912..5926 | -0.63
